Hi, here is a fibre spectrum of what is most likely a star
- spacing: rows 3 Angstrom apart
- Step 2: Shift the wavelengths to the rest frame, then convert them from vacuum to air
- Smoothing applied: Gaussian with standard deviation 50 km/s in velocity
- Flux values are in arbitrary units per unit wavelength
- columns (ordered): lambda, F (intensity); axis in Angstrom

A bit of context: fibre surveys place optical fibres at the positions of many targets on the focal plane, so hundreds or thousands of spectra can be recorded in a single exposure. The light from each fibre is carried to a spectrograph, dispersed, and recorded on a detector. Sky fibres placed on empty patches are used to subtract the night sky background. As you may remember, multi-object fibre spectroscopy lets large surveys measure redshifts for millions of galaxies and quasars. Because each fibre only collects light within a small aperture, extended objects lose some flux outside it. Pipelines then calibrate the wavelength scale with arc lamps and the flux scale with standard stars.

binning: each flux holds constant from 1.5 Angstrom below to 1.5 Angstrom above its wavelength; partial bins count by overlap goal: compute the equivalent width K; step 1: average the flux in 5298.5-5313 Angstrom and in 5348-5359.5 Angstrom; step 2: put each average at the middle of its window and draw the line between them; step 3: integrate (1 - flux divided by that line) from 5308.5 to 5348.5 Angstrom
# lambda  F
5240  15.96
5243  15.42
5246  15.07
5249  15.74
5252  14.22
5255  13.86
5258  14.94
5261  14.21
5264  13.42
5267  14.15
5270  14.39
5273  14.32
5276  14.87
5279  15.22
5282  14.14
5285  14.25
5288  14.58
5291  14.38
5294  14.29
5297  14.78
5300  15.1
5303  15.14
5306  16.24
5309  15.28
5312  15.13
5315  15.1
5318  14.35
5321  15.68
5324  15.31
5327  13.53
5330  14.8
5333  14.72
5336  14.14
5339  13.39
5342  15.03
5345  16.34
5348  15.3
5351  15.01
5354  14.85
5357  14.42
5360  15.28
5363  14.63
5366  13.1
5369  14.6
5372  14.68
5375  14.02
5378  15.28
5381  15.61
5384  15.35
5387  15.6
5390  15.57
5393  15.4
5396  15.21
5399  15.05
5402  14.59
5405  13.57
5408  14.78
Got 0.8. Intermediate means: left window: 15.4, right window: 14.9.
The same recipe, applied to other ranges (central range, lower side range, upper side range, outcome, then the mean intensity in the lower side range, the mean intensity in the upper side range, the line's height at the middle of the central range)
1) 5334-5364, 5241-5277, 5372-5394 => 0.40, 14.6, 15.2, 15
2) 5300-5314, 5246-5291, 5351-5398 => -0.74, 14.5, 14.9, 14.6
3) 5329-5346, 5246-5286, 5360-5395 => 0.08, 14.5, 14.9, 14.8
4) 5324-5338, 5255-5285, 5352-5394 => 0.29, 14.4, 14.9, 14.7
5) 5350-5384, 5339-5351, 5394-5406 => 0.67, 15.2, 14.7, 15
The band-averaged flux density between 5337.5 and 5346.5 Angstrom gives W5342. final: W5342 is 14.9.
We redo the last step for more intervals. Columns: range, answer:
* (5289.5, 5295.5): 14.3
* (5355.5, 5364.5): 14.8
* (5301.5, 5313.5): 15.4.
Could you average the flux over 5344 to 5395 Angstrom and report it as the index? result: 15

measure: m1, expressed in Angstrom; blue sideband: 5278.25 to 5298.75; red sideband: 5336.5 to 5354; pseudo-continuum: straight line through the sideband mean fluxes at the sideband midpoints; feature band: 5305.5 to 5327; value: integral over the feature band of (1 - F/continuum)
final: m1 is -0.6 Angstrom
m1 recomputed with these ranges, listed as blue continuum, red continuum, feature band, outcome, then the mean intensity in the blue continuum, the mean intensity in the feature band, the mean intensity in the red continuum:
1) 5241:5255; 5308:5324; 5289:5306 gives 0.3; 15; 14.9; 15.1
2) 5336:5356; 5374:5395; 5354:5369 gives 0.6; 14.9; 14.4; 15.3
